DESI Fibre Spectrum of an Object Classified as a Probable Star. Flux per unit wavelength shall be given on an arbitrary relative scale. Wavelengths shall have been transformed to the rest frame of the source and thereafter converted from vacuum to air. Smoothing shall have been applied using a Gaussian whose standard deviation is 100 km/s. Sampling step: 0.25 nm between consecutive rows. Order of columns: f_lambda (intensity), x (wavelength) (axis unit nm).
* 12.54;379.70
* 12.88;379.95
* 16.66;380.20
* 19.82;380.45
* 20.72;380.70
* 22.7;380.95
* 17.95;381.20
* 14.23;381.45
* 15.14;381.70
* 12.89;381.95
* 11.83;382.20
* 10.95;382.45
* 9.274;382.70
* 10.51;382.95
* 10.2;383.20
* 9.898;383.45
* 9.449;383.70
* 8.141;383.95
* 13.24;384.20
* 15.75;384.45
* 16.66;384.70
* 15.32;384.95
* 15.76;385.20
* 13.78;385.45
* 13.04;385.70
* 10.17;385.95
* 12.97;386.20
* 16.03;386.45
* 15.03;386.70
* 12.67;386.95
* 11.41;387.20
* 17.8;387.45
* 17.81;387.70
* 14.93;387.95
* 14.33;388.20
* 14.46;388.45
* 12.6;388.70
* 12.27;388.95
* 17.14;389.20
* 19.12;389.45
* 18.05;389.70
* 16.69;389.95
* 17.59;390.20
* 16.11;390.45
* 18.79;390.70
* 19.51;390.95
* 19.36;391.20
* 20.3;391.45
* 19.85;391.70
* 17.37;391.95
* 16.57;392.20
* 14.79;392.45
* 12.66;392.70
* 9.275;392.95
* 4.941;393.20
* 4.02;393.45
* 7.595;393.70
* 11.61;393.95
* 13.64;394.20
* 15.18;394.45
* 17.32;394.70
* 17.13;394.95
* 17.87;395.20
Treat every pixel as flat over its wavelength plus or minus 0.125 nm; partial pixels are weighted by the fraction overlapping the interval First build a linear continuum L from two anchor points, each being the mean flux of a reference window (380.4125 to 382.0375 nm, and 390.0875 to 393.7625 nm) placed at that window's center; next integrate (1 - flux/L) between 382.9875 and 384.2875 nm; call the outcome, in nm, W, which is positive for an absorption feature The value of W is 0.52 nm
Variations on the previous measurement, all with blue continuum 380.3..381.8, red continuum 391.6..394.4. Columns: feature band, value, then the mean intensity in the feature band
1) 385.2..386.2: 0.20 nm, 12.8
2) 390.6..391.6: -0.49 nm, 19.5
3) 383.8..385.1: 0.22 nm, 13.8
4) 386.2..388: 0.03 nm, 15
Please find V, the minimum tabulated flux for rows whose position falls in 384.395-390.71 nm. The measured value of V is 10.17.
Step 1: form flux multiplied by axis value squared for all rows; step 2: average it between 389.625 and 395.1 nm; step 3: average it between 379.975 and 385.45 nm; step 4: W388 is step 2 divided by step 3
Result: 1.11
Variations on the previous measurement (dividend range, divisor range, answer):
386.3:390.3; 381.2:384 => 1.38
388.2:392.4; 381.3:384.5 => 1.53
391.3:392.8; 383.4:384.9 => 1.42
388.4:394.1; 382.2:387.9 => 1.17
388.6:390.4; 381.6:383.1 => 1.44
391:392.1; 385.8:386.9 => 1.46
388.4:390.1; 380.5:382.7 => 1.06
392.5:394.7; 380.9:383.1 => 0.82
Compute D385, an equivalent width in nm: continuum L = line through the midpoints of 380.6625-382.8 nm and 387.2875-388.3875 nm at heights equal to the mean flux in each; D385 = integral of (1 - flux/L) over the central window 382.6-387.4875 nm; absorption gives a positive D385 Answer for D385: 0.86 nm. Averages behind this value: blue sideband 14.9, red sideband 16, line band 12.8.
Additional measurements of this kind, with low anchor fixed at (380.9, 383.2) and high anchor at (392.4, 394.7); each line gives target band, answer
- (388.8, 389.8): -0.414 nm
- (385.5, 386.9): -0.112 nm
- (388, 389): -0.146 nm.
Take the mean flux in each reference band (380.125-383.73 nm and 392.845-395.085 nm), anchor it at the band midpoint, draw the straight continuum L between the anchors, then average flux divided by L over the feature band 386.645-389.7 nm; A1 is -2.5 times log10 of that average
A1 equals -0.19 mag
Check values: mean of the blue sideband 14.2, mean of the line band 15.1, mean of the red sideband 11.2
